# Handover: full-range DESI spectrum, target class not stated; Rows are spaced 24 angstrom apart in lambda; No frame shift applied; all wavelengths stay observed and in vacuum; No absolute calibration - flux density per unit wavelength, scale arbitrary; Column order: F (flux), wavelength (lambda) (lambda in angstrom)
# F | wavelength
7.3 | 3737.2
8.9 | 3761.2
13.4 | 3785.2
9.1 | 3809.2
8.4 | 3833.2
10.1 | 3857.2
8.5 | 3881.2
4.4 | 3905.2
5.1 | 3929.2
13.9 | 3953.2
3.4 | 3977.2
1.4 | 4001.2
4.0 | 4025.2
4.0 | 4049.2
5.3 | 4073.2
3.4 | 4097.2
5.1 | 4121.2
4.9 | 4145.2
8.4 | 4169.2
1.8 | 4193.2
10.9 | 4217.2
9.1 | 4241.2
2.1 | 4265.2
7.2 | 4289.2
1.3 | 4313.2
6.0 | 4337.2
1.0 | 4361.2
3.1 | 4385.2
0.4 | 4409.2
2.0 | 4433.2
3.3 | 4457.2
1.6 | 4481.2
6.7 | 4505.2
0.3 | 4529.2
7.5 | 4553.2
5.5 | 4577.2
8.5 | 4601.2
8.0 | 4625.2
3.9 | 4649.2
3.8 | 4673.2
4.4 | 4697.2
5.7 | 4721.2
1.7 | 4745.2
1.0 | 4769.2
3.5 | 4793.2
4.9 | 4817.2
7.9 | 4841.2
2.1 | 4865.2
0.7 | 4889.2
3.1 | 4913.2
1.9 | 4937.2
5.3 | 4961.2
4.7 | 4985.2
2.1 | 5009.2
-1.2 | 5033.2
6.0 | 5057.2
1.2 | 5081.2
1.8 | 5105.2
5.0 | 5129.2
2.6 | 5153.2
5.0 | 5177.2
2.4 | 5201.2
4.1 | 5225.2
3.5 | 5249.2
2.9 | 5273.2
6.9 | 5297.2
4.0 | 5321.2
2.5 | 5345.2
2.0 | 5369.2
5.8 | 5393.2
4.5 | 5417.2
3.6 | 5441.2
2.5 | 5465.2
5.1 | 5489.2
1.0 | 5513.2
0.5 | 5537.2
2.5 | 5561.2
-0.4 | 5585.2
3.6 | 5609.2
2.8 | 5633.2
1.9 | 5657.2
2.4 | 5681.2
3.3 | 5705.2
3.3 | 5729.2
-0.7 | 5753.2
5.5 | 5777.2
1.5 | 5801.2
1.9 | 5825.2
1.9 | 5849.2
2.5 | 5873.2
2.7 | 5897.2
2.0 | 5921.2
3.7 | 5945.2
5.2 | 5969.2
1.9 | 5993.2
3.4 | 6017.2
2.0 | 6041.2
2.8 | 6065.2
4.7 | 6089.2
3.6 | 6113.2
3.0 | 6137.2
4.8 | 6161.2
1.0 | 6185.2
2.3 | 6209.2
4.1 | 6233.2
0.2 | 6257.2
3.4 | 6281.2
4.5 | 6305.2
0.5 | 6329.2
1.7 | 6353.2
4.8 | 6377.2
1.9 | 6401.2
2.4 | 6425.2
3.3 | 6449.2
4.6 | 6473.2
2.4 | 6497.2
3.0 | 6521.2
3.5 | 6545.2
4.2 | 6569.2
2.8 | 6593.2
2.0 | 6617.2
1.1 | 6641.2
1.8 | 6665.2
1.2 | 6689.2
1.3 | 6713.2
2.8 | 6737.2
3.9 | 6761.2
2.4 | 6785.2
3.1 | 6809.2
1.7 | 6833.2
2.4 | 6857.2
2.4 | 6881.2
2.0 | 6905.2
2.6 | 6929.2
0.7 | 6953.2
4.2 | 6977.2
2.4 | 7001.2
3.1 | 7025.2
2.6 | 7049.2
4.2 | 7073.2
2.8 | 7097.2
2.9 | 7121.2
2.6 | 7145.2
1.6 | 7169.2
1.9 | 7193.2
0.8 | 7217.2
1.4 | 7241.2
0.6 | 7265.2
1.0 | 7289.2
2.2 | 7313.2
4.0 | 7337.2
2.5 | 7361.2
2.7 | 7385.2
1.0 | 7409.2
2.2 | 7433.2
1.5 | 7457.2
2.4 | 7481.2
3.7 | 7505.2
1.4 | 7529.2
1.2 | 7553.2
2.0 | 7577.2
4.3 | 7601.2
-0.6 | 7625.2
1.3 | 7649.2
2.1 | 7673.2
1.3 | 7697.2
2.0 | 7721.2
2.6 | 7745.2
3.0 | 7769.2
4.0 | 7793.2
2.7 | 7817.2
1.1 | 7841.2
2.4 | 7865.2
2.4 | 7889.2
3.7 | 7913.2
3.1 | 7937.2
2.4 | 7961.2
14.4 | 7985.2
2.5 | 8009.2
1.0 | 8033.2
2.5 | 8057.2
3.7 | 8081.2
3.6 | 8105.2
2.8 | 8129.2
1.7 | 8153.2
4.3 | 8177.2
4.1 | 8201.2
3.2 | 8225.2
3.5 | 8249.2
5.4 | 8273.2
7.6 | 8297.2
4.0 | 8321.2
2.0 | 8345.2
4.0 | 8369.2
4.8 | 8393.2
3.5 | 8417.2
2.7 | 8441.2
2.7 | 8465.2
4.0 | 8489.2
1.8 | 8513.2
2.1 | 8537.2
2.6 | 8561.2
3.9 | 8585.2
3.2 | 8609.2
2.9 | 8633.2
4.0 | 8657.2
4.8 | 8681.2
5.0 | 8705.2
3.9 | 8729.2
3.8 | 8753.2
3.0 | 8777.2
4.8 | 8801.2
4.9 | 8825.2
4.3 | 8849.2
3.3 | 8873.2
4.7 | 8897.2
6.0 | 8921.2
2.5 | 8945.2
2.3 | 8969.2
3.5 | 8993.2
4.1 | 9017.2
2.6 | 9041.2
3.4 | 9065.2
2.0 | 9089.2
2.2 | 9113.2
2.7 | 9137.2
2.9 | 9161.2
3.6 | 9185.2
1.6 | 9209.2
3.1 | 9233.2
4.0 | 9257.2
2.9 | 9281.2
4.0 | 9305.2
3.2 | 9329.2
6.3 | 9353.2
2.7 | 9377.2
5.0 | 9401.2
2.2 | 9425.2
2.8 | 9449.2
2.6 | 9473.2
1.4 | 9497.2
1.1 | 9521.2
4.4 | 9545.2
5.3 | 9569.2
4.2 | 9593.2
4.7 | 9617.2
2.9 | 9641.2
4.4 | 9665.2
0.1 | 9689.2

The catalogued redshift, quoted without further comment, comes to 1.143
